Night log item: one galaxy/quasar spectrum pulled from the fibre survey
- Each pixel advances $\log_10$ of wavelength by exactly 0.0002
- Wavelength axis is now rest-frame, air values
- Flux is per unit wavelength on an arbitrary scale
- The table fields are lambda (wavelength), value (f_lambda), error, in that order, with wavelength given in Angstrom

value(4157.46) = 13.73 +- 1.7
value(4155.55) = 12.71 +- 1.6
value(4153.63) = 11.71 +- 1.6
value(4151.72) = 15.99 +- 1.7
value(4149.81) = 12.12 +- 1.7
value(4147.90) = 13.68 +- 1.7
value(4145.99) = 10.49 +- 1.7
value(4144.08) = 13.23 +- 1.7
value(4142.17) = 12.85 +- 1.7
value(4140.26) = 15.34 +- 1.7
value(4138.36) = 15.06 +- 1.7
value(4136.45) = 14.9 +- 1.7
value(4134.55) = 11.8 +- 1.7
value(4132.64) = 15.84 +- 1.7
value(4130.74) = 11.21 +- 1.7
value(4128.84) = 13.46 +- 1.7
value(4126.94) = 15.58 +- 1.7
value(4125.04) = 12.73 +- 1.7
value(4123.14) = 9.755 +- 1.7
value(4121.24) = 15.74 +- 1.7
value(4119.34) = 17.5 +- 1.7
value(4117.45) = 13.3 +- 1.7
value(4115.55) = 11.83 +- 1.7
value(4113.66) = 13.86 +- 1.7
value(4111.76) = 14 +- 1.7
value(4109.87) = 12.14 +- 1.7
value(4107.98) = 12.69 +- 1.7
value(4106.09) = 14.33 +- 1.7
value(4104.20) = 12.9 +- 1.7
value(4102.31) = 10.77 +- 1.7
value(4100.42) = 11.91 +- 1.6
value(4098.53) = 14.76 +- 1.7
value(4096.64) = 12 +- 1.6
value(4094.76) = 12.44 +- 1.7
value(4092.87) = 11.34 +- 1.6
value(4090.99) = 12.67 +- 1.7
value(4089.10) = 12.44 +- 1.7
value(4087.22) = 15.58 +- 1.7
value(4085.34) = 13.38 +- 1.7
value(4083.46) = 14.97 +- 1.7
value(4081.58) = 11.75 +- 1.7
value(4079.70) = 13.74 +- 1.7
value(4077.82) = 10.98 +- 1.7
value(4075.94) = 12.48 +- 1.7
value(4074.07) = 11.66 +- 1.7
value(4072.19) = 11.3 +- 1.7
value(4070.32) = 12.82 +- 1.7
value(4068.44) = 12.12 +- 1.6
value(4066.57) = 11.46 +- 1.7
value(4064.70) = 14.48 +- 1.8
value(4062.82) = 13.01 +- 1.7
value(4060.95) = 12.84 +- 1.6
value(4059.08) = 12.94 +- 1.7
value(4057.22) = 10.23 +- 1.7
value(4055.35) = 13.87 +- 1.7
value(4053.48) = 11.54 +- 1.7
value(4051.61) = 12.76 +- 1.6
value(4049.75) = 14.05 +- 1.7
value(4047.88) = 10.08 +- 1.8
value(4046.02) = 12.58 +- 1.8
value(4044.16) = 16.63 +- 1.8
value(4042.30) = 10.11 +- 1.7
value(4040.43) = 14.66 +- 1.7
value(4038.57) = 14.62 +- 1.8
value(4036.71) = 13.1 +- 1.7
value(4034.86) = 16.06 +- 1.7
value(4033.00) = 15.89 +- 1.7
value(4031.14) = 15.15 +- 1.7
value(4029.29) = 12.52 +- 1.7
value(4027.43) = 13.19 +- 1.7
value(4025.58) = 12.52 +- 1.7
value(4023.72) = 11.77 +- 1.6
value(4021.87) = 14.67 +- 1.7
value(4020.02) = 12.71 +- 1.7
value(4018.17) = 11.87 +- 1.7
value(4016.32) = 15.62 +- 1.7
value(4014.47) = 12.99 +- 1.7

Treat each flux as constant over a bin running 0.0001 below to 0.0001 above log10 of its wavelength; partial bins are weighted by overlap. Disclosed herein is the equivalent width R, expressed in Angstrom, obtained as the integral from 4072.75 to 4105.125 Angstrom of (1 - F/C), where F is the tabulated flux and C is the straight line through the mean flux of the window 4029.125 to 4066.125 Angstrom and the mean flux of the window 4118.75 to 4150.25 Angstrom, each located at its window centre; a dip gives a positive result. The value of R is 1.9 Angstrom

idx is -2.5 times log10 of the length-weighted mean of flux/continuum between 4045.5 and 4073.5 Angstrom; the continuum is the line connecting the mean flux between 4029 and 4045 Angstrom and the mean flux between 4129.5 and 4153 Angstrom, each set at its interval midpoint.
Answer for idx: 0.15 mag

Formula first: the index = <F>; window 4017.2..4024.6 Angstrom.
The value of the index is 12.8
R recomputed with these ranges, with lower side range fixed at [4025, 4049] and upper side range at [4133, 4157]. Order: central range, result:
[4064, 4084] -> 1.6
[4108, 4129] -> -0.2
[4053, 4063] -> 0.9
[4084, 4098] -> 0.6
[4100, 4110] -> 0.7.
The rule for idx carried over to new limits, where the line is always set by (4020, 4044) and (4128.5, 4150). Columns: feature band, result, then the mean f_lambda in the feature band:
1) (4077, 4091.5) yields 0.03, 13.2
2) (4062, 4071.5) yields 0.07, 12.7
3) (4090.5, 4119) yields 0.05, 12.8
